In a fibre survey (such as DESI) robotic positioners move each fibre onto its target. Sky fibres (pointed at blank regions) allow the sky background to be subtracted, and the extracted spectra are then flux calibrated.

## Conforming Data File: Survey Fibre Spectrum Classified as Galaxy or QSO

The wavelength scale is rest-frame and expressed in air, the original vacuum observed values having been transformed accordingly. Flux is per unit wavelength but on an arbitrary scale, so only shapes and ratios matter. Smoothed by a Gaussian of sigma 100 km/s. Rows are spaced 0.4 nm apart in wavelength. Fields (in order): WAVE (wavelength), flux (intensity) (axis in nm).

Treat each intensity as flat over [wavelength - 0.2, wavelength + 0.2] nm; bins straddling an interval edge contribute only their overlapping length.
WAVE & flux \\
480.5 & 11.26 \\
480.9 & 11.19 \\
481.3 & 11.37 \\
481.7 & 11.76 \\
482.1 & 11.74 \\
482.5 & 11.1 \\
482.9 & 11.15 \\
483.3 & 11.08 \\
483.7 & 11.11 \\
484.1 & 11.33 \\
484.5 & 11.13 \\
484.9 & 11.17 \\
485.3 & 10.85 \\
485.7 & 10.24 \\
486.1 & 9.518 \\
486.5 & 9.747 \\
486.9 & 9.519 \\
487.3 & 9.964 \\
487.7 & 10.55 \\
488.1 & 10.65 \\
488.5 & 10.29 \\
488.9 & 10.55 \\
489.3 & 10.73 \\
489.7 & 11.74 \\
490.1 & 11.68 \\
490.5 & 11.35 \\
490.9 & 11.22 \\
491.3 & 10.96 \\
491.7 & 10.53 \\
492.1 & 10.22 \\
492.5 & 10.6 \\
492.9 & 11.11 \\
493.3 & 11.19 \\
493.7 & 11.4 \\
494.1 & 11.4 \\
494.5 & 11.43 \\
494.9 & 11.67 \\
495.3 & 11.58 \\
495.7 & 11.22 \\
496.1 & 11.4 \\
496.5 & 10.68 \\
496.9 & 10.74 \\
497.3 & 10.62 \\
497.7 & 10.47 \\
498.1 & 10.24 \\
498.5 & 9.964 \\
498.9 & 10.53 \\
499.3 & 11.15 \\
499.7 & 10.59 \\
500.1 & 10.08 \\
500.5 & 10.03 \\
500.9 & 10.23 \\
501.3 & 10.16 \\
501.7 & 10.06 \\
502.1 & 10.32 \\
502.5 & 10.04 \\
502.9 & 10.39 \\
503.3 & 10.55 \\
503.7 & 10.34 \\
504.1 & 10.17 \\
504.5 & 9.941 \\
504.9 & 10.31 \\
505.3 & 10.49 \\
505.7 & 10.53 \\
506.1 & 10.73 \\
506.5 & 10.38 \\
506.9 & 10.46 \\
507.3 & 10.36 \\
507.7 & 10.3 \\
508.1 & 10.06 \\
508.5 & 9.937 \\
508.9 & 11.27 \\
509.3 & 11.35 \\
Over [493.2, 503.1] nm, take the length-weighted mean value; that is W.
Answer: 10.7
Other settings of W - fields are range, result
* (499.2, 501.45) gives 10.3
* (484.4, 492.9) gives 10.6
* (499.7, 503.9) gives 10.2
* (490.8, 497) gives 11.1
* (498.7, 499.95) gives 10.7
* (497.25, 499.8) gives 10.5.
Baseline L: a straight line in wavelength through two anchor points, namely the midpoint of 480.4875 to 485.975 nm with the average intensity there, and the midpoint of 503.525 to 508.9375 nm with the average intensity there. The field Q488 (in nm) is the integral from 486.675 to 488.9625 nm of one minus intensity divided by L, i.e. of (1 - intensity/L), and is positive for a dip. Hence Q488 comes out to 0.16 nm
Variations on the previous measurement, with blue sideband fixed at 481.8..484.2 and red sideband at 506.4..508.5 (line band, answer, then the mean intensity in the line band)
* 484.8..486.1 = 0.07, 10.5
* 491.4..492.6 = 0.05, 10.5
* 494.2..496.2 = -0.13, 11.5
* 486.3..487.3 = 0.13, 9.7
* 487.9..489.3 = 0.06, 10.5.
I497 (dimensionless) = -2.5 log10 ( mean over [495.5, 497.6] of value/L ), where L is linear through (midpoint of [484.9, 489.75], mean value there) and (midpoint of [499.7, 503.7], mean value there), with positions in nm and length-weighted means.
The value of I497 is -0.065 mag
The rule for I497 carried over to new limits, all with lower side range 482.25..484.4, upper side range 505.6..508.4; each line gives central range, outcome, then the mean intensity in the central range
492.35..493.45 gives -0.01 mag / 11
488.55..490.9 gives -0.02 mag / 11.2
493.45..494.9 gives -0.06 mag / 11.4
